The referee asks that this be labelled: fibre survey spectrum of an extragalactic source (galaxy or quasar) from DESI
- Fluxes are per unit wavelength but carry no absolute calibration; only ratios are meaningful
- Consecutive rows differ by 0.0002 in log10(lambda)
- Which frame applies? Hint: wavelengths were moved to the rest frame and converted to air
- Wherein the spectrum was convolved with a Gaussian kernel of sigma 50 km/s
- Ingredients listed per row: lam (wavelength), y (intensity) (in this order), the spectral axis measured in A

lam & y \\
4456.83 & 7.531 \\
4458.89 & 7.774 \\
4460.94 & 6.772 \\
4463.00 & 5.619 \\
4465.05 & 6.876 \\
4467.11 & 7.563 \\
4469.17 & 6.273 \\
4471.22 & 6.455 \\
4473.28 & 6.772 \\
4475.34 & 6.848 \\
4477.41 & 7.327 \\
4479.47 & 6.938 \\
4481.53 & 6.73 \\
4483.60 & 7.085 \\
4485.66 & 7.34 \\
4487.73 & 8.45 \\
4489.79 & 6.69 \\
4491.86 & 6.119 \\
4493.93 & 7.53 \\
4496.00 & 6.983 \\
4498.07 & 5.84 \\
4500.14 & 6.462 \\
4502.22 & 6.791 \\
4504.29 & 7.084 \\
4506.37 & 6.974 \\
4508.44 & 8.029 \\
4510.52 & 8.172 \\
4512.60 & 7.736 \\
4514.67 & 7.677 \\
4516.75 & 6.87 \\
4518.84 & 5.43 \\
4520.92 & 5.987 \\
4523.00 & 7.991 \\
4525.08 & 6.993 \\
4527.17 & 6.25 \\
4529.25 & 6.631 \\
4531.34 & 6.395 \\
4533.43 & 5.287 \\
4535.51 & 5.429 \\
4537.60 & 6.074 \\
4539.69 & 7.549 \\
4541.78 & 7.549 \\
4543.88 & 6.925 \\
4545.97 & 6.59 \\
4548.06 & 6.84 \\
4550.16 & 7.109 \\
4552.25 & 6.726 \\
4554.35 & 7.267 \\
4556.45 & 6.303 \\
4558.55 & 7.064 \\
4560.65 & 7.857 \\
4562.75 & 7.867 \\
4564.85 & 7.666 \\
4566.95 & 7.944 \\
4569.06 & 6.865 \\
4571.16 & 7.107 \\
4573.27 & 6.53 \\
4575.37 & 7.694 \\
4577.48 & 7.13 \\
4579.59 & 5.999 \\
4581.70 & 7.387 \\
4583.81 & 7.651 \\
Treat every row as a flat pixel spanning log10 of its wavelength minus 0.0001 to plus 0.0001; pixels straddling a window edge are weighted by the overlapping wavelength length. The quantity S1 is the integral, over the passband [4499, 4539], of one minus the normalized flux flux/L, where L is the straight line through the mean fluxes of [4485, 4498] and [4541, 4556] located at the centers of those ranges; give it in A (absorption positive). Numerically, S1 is 1.54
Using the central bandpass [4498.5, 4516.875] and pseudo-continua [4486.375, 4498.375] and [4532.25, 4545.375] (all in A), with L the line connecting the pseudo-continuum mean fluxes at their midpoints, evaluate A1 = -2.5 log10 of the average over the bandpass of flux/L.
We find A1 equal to -0.07 mag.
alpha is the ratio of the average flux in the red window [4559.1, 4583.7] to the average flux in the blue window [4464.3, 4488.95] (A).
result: 1.0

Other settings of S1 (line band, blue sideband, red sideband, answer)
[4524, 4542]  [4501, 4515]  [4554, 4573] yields 2.4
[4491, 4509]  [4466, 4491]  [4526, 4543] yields -0.2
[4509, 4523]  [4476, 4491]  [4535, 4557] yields -0.2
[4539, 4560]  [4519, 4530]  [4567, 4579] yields -0.3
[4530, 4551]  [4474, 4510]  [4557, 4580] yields 1.8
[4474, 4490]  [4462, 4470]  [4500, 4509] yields -0.9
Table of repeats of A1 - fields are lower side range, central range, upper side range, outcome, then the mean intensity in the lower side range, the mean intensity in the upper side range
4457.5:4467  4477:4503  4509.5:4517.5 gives 0.05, 6.86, 7.64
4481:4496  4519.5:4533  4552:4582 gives 0.09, 7.14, 7.16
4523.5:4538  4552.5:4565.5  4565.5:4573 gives -0.05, 6.22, 7.24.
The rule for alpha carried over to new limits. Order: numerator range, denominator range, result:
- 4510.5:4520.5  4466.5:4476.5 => 1.04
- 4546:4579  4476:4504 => 1.03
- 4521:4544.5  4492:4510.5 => 0.95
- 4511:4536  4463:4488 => 0.95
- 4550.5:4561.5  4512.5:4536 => 1.08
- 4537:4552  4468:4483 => 1.03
